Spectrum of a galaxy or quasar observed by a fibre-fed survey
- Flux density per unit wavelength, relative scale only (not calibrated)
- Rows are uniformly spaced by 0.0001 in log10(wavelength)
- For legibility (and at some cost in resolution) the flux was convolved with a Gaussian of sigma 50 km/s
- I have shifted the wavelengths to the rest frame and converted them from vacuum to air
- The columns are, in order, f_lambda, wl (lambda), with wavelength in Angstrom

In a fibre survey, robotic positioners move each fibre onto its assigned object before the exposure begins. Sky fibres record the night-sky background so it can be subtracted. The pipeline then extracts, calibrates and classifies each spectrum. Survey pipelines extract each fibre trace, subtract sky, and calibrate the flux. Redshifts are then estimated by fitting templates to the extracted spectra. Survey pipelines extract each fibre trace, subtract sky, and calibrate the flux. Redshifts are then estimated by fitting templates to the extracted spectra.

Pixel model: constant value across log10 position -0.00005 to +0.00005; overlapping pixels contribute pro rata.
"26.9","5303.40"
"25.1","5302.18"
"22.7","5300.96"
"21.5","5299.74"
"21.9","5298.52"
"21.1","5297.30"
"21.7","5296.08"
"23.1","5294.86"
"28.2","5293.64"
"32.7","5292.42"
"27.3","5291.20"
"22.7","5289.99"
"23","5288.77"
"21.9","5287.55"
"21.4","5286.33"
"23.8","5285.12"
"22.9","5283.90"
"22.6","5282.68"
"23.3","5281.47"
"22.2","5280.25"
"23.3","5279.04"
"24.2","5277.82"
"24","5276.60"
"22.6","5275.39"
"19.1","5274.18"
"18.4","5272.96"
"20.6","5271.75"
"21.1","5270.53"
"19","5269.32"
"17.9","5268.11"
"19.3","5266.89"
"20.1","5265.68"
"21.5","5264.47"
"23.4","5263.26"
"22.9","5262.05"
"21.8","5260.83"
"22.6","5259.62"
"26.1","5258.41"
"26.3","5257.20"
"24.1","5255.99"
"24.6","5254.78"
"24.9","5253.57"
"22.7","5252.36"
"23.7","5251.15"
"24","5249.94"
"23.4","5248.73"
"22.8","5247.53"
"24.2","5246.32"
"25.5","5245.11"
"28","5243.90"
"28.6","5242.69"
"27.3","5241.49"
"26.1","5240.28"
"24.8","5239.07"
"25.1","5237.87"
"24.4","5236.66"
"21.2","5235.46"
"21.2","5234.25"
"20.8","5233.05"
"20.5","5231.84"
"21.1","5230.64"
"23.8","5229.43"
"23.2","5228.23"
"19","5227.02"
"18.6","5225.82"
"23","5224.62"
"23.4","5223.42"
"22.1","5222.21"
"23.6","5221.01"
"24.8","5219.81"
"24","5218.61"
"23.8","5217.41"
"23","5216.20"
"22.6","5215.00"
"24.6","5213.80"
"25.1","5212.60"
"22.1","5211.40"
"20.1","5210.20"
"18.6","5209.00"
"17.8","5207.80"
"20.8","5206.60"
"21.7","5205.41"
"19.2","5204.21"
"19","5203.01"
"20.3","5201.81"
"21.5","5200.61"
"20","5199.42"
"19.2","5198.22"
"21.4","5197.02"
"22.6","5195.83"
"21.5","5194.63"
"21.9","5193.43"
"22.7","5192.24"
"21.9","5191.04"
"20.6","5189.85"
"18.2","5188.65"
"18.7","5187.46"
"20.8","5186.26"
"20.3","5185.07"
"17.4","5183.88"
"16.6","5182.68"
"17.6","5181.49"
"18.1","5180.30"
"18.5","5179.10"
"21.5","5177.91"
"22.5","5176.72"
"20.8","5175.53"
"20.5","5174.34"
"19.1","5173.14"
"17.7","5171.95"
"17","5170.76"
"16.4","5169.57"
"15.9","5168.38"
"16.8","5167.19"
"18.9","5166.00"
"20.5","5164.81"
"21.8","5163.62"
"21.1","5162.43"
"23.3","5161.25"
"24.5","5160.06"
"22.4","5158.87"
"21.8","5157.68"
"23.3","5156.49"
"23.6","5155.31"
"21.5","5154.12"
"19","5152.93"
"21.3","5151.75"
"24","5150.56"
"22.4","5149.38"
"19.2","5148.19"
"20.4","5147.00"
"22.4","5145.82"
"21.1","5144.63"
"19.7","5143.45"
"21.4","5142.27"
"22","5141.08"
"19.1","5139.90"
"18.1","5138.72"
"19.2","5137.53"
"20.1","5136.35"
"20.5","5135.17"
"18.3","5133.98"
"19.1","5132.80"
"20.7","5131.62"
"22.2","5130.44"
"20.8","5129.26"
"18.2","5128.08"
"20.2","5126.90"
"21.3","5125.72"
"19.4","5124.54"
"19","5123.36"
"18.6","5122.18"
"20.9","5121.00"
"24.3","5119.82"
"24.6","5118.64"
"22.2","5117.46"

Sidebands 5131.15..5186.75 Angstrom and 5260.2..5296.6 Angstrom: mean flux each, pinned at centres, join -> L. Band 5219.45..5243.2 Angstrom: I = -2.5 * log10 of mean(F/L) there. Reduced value -0.07 mag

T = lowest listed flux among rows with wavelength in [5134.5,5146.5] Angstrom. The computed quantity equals 18.1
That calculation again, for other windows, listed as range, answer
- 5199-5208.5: 17.8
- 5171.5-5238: 16.6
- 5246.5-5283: 17.9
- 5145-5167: 18.9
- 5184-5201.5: 18.2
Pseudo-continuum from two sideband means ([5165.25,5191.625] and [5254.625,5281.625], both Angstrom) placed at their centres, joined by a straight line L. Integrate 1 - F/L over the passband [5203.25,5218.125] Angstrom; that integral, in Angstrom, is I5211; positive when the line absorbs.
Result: -1.1 Angstrom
